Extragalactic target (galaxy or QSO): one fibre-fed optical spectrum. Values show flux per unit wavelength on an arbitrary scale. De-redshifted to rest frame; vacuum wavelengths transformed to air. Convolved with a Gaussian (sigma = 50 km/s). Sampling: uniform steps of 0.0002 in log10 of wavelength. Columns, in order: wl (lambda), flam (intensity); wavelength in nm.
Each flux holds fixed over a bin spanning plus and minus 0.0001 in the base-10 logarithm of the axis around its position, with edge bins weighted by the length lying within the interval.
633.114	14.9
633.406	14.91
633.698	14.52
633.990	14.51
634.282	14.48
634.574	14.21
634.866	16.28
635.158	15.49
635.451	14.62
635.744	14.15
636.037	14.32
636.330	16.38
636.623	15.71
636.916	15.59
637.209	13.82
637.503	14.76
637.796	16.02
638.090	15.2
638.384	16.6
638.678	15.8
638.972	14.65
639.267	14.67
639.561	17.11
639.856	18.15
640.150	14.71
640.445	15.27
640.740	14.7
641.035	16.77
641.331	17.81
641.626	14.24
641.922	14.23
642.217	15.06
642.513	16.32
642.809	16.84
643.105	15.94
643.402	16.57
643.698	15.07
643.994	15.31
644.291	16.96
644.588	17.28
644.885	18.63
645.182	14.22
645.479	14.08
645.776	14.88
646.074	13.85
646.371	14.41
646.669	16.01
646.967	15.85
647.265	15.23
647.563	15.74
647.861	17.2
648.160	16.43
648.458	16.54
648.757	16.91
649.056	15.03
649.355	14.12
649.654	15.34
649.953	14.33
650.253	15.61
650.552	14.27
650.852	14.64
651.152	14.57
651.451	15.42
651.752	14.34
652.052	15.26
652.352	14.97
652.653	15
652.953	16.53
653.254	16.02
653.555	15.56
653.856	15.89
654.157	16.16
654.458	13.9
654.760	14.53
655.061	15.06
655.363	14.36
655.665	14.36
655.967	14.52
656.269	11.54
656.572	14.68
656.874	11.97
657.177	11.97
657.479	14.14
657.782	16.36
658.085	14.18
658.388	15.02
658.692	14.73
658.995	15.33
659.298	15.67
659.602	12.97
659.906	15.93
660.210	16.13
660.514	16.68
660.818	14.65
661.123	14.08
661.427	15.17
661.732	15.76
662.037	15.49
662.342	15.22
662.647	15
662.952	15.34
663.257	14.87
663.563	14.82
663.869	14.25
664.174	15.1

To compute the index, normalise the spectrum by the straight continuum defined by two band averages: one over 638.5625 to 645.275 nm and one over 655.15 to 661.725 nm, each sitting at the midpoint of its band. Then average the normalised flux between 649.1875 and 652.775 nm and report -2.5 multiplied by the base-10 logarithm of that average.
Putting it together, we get 0.02 mag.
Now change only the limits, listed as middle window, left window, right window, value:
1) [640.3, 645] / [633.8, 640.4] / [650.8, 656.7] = -0.06 mag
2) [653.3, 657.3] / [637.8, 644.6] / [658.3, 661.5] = 0.08 mag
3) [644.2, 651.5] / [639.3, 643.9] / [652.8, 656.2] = 0.00 mag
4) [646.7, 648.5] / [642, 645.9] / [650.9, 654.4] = -0.03 mag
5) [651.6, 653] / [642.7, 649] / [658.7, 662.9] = 0.03 mag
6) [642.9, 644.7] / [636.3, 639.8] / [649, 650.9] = -0.07 mag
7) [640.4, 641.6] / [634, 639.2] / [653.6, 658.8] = -0.07 mag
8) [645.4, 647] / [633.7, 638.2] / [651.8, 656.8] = 0.01 mag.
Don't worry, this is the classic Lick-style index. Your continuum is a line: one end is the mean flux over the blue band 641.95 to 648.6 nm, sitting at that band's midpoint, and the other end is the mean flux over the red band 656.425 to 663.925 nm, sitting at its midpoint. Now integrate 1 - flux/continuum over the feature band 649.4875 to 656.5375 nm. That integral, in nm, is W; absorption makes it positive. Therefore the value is 0.20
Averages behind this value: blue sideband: 15.8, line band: 14.9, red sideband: 14.8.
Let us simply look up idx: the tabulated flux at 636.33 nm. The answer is 16.38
